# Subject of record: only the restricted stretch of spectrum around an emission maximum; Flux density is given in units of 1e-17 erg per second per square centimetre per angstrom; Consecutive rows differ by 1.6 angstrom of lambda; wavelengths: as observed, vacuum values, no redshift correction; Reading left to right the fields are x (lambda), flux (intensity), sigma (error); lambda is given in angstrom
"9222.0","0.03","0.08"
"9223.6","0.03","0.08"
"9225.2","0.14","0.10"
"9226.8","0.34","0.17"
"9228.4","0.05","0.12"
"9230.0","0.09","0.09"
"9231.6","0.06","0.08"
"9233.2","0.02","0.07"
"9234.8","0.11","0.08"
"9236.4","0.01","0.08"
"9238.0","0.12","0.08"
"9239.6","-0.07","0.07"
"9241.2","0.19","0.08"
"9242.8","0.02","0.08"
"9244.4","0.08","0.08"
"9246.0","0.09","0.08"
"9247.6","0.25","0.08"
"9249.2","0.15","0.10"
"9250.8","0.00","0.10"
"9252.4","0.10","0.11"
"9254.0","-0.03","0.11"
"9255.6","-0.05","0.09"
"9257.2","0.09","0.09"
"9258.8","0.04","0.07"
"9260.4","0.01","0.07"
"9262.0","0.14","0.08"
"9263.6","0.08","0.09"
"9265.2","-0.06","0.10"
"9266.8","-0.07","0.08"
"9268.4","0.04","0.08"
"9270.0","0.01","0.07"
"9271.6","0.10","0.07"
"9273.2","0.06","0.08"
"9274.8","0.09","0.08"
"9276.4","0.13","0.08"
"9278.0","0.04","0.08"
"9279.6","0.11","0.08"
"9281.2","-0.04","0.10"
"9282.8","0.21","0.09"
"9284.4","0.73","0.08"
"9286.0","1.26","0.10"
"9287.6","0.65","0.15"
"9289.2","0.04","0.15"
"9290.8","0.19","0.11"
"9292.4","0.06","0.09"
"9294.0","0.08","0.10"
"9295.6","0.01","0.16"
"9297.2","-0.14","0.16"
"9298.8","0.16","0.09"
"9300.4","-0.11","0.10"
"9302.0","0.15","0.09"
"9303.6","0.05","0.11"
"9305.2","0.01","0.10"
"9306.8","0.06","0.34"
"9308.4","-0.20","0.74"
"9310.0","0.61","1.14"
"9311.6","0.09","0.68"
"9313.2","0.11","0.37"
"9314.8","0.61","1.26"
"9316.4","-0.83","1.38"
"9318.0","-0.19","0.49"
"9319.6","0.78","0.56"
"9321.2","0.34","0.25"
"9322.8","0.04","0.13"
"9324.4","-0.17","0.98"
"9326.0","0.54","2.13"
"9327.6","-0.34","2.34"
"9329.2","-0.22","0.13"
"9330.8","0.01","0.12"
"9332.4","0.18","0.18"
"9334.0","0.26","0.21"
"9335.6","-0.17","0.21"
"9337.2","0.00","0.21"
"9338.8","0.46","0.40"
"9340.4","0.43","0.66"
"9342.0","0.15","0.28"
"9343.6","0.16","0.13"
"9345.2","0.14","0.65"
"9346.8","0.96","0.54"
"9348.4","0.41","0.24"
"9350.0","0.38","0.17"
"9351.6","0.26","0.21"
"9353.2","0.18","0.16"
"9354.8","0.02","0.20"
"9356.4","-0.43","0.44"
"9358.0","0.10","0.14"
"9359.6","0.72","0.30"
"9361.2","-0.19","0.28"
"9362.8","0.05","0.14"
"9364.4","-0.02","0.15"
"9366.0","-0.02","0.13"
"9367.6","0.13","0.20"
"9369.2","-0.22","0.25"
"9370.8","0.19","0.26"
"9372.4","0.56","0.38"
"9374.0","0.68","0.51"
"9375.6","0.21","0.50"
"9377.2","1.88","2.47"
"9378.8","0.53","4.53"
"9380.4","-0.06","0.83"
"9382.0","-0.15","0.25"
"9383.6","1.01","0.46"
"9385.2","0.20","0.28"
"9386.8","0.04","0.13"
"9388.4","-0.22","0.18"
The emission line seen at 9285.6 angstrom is H-beta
